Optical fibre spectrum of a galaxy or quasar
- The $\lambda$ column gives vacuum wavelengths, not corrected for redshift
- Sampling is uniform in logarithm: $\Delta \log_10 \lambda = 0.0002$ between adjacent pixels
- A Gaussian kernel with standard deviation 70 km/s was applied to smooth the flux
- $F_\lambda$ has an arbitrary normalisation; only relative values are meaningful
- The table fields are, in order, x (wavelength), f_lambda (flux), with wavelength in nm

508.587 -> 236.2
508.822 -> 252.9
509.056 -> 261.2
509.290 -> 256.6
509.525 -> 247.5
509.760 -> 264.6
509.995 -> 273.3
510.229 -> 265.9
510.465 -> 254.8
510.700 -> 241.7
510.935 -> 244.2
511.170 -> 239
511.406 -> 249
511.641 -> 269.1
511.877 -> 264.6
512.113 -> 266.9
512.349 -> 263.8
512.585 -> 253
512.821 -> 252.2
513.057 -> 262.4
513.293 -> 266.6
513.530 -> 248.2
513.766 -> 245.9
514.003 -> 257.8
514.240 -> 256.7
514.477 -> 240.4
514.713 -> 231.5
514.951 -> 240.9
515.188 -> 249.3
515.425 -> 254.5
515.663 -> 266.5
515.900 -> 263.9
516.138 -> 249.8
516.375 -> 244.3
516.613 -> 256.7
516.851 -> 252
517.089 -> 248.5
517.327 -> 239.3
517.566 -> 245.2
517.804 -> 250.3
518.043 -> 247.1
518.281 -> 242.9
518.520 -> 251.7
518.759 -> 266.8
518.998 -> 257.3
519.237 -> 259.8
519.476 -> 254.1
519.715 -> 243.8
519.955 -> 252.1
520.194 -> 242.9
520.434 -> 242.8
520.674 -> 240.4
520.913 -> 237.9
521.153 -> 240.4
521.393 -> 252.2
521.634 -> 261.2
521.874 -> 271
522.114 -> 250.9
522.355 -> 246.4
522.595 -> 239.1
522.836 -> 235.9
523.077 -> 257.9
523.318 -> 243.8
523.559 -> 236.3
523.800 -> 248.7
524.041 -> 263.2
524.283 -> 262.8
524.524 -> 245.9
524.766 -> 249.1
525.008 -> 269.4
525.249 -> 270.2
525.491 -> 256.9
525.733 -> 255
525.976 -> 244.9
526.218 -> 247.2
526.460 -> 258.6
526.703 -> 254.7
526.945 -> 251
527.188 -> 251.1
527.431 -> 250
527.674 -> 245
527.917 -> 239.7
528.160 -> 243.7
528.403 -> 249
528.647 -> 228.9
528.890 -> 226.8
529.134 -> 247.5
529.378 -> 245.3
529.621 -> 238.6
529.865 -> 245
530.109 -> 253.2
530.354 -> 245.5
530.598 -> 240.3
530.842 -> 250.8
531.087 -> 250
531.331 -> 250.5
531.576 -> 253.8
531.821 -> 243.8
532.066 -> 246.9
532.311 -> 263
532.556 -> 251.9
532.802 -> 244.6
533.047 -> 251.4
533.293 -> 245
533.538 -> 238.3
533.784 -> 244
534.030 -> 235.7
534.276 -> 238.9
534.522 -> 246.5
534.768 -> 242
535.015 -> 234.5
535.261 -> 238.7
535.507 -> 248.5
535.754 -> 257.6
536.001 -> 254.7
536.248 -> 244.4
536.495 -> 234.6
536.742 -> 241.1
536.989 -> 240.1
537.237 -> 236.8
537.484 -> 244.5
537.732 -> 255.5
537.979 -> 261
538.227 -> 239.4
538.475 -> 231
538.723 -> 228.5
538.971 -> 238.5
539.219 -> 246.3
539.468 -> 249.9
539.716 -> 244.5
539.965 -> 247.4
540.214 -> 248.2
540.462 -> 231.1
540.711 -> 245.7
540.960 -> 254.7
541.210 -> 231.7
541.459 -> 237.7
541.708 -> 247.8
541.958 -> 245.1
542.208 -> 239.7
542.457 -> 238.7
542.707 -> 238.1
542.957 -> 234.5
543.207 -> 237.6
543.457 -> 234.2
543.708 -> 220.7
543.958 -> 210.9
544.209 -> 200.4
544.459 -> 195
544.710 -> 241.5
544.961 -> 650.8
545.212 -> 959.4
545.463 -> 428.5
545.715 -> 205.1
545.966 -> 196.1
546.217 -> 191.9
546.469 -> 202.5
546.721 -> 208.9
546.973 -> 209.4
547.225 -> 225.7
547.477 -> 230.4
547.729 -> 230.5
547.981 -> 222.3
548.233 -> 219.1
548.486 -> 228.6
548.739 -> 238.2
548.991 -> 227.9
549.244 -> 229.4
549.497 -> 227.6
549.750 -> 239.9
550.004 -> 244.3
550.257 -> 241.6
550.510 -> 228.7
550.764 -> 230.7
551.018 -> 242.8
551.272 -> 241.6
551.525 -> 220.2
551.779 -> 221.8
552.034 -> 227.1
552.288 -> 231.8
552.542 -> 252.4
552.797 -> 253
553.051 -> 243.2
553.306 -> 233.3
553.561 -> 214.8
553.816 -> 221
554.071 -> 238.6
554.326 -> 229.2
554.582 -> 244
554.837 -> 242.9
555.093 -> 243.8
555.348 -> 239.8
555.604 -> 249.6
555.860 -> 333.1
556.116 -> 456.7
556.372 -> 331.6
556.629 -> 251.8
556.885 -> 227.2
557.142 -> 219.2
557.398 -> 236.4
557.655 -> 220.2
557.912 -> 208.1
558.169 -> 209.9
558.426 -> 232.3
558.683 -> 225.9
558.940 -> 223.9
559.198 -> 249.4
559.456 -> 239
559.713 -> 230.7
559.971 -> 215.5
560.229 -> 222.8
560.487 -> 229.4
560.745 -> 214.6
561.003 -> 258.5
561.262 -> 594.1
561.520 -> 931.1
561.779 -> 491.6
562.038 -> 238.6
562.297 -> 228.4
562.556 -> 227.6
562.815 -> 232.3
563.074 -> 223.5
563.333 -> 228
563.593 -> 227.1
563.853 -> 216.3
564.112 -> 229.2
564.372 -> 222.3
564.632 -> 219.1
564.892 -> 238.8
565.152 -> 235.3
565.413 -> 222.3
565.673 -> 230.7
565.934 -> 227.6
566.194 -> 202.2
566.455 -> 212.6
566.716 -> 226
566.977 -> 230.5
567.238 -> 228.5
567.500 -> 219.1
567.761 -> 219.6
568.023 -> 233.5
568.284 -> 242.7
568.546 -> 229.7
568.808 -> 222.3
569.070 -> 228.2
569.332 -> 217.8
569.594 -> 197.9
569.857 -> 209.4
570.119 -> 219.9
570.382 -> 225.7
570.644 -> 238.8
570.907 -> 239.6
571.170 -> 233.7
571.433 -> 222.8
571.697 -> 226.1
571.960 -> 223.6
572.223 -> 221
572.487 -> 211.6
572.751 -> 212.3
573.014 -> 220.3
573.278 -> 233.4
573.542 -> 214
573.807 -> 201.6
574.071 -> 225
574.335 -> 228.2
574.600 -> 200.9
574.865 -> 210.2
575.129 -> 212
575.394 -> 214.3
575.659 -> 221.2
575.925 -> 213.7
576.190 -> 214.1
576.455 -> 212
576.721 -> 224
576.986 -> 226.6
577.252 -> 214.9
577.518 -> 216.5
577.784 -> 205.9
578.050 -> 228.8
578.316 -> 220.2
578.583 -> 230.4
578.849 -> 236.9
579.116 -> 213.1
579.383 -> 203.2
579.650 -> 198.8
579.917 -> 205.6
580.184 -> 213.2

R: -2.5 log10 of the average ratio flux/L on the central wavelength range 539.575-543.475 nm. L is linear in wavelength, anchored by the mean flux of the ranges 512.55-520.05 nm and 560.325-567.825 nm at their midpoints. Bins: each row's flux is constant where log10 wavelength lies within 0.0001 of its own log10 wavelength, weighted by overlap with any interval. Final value 0.09 mag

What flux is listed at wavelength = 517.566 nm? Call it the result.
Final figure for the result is 245.2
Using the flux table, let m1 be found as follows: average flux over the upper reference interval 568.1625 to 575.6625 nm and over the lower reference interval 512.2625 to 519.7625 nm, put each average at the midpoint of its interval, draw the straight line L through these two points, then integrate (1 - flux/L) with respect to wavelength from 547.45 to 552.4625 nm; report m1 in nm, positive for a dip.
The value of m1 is 0.03 nm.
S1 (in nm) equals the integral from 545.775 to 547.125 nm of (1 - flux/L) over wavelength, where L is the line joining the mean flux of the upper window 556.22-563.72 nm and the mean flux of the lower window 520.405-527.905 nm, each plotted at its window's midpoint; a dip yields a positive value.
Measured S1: 0.33 nm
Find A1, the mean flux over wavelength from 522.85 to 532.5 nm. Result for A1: 249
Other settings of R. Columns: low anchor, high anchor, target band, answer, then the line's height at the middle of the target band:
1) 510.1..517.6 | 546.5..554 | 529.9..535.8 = -0.02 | 241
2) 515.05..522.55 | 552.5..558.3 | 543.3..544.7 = 0.17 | 252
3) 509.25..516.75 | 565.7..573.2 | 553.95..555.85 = -0.07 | 231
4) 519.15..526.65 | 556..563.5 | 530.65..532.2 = 0.04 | 259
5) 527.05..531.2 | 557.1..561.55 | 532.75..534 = 0.02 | 248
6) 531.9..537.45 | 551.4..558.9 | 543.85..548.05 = -0.20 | 246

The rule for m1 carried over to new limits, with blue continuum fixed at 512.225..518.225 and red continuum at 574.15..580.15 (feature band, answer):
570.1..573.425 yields -0.096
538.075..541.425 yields -0.056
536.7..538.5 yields -0.044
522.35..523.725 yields 0.021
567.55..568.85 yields -0.049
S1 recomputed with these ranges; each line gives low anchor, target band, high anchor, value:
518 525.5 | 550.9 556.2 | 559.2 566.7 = 0.37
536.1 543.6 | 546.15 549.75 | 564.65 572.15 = 0.23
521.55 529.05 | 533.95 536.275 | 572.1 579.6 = -0.01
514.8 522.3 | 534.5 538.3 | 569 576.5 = -0.08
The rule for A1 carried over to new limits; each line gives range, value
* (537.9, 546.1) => 275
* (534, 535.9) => 243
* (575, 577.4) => 217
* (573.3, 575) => 215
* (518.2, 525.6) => 251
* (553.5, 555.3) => 234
